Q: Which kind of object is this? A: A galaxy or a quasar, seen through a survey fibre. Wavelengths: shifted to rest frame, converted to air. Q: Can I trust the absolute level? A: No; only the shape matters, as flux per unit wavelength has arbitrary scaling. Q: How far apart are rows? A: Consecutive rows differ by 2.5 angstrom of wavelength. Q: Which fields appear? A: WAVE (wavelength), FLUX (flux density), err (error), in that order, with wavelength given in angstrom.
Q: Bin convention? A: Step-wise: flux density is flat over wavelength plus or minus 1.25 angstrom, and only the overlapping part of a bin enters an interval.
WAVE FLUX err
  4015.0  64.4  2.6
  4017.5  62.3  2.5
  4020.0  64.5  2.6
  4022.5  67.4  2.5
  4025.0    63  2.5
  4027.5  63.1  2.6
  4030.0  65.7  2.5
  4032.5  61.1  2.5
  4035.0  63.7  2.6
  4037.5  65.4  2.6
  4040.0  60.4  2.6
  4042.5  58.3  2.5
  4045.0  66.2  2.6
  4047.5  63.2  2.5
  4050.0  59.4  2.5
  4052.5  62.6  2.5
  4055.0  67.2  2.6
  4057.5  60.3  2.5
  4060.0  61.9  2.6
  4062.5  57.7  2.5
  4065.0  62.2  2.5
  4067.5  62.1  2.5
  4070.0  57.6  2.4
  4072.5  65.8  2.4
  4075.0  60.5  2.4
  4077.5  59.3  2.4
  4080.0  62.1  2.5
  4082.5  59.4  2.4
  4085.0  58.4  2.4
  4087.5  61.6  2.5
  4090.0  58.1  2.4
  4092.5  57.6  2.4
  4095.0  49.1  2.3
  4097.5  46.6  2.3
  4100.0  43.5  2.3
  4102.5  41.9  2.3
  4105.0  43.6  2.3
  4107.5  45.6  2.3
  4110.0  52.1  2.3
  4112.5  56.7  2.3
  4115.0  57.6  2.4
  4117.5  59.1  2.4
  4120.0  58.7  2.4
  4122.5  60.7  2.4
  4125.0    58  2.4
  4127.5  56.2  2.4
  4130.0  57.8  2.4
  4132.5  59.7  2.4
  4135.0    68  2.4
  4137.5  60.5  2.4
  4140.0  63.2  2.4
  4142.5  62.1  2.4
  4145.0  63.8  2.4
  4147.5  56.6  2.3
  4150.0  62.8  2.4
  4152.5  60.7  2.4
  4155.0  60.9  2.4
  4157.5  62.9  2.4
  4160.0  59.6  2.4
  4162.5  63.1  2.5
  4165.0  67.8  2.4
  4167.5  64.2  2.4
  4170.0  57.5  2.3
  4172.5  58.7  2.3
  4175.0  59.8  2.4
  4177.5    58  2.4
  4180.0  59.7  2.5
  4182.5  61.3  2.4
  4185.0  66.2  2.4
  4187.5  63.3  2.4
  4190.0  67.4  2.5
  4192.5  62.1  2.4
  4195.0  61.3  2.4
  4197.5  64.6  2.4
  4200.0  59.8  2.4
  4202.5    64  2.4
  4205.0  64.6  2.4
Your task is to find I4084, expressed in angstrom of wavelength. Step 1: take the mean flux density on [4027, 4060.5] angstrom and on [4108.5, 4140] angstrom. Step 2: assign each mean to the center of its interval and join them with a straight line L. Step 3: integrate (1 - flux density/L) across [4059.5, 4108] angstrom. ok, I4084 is 4.0 angstrom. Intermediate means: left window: 62.8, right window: 58.8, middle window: 55.8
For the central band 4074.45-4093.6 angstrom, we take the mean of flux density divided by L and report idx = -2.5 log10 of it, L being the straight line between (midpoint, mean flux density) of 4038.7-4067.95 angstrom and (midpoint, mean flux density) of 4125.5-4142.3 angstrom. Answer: 0.03 mag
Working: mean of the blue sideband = 61.8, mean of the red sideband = 60.8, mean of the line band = 59.6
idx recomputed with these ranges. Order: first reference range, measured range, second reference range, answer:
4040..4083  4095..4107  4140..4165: 0.353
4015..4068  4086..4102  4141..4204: 0.192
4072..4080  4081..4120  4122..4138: 0.151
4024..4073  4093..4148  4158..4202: 0.123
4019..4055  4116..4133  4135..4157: 0.063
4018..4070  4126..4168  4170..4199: 0.006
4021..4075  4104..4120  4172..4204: 0.175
